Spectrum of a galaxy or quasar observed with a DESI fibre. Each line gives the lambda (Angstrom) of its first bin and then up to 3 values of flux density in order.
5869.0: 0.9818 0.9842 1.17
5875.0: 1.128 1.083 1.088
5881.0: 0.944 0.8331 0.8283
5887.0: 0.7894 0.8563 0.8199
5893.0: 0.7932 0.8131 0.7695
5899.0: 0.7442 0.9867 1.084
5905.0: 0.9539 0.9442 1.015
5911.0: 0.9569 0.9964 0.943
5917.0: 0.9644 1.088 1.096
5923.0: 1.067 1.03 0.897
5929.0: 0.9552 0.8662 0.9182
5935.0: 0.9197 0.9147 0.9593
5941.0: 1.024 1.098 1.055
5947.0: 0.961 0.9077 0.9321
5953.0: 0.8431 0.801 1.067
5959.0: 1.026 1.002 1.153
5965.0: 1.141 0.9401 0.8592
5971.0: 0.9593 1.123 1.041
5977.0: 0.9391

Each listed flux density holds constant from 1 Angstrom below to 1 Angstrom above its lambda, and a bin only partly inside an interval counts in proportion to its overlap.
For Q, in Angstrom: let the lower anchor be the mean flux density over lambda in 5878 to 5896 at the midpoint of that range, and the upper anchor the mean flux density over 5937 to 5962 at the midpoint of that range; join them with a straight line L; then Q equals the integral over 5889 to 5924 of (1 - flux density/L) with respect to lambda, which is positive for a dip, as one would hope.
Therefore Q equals -1.7 Angstrom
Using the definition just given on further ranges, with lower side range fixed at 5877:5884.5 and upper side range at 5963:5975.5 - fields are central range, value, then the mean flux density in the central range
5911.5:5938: 0.50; 0.973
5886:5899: 2.26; 0.802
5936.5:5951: 0.25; 0.987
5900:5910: -0.18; 0.997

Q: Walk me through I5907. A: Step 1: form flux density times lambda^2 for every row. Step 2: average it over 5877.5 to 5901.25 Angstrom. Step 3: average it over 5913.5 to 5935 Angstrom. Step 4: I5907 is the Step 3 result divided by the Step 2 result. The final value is 1.2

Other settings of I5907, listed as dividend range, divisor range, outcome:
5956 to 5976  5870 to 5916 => 1.13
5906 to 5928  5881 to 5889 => 1.21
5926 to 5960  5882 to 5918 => 1.08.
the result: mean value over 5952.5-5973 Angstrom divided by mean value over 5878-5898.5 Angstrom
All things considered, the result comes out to 1.2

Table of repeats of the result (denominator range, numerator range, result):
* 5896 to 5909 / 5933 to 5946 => 1.07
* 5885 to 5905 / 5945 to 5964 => 1.14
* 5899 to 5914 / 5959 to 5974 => 1.05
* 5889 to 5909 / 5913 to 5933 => 1.12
